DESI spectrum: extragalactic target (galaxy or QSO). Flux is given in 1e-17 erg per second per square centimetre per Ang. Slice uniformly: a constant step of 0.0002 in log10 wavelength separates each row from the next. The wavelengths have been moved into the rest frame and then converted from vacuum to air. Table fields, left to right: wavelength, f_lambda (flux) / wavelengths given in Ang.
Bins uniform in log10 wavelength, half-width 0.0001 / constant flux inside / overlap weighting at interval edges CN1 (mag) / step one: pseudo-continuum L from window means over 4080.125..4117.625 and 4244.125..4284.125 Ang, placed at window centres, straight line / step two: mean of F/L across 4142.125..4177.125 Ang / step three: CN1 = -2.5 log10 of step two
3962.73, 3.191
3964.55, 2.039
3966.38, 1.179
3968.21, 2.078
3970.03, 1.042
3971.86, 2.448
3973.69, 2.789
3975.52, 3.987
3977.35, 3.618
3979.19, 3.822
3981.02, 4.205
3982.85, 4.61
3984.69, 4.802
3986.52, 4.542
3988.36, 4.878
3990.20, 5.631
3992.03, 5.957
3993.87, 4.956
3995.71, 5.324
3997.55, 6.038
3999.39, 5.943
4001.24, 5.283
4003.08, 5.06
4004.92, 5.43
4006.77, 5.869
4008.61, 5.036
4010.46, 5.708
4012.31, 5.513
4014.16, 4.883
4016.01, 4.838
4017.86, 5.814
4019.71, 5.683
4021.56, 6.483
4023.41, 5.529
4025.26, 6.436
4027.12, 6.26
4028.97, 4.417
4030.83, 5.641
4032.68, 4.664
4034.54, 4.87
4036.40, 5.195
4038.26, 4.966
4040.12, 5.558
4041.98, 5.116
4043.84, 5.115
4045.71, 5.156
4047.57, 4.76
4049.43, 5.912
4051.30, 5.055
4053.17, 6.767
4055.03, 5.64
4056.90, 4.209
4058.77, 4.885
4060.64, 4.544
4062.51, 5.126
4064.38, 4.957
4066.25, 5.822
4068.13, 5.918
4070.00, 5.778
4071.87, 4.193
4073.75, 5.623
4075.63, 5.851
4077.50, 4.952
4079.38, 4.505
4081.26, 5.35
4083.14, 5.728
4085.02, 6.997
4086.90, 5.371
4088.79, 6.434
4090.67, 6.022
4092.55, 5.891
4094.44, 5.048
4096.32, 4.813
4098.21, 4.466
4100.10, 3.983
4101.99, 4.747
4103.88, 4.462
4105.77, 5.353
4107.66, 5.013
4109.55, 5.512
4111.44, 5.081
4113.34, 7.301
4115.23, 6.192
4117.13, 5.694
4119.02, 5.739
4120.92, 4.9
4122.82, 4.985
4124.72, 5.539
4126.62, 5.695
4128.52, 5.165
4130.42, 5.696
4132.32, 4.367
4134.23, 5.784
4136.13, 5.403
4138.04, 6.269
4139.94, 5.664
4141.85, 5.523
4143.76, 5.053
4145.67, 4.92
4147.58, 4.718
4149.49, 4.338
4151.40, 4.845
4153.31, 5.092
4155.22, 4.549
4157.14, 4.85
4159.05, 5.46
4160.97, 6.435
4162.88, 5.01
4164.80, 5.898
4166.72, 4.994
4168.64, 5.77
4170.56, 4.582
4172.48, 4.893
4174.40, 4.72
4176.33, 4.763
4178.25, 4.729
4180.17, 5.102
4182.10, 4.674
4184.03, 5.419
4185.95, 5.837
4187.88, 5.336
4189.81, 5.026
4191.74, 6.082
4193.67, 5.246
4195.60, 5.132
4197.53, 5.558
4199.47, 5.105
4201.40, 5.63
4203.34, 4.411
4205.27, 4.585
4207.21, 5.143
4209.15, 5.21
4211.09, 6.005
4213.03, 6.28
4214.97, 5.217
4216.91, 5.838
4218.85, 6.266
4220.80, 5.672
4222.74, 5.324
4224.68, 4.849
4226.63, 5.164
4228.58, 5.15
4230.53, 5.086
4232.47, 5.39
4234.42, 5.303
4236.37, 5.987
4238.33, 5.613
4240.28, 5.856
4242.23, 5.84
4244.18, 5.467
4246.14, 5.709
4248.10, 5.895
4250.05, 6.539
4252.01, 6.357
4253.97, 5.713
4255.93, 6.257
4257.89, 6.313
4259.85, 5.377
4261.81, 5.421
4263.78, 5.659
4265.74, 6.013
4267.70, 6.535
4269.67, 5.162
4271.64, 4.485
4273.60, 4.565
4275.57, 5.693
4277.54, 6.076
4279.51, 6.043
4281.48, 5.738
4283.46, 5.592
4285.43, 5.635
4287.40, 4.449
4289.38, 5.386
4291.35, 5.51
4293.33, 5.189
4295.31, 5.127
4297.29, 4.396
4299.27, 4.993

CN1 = 0.10 mag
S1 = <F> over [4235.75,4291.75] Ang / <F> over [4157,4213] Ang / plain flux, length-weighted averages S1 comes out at 1.08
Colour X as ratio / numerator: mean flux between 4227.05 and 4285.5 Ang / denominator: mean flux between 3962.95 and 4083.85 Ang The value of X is 1.15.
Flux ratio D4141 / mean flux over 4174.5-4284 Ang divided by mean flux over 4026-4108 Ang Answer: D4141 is 1.0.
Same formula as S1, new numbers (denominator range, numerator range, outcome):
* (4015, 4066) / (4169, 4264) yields 1.02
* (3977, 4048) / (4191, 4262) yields 1.06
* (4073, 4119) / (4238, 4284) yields 1.06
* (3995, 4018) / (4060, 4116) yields 0.99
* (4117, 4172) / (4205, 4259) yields 1.07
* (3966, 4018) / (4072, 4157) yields 1.17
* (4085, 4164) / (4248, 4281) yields 1.08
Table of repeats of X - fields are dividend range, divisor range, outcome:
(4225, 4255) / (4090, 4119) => 1.06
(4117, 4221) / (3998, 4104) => 0.99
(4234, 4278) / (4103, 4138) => 1.05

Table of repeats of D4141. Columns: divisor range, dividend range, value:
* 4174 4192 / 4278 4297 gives 1.05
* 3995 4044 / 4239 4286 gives 1.06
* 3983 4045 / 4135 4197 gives 0.97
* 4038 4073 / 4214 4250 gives 1.06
